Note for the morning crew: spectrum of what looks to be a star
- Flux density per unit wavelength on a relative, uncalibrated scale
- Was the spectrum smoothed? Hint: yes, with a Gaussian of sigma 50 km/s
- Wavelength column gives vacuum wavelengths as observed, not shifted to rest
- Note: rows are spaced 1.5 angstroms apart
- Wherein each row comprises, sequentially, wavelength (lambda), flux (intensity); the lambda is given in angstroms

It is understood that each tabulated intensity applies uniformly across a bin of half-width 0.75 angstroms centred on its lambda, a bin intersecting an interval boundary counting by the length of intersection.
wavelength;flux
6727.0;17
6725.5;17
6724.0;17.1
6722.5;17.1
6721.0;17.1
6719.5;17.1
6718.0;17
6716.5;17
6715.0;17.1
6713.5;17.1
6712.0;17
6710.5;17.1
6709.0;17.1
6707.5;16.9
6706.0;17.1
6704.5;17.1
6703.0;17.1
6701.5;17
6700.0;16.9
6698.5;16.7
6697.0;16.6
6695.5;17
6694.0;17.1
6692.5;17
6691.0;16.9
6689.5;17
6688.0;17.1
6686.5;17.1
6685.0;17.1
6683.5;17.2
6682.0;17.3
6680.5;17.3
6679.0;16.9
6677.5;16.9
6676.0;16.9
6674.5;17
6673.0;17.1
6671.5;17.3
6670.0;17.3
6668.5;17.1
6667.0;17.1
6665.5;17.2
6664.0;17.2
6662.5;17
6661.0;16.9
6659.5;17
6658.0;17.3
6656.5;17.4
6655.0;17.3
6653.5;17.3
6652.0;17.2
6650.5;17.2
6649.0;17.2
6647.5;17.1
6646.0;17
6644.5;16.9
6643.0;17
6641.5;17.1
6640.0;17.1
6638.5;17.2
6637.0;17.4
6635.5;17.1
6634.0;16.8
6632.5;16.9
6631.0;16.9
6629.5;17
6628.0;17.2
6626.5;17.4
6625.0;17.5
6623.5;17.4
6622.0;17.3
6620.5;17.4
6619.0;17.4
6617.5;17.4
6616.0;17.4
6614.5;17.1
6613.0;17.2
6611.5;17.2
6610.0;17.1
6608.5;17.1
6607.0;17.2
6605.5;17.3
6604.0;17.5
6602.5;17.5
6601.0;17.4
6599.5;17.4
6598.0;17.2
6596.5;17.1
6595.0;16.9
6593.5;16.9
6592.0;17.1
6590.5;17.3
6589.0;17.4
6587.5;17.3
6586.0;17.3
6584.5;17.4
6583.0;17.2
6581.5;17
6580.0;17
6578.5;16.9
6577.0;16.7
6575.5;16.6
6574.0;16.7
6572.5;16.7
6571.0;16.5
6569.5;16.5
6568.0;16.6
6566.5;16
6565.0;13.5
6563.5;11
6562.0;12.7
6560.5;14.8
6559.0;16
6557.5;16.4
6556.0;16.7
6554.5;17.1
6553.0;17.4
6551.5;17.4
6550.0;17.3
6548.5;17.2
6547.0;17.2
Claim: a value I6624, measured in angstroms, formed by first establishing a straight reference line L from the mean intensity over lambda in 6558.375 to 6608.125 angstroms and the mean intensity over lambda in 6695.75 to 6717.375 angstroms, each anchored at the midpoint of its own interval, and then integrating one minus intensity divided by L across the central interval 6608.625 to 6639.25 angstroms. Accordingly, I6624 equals -1.0 angstroms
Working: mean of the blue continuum 16.5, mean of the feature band 17.2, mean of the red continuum 17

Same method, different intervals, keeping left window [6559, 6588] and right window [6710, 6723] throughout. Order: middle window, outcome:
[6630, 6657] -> -0.96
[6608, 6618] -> -0.56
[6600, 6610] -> -0.66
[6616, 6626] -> -0.64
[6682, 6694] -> -0.16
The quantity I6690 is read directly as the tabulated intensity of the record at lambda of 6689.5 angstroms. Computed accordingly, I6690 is 17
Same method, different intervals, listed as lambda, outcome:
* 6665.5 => 17.2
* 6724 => 17.1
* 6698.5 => 16.7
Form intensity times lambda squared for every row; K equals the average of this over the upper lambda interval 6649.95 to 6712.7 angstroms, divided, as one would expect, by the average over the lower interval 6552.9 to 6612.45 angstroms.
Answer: 1.1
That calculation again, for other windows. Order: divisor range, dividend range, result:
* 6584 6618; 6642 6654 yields 1.01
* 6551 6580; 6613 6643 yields 1.10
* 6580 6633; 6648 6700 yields 1.01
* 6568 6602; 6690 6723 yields 1.04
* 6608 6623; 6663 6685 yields 1.01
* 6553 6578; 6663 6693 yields 1.13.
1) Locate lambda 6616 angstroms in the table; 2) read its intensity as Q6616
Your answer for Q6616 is 17.4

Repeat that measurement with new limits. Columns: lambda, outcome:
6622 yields 17.3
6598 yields 17.2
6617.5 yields 17.4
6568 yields 16.6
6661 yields 16.9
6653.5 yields 17.3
